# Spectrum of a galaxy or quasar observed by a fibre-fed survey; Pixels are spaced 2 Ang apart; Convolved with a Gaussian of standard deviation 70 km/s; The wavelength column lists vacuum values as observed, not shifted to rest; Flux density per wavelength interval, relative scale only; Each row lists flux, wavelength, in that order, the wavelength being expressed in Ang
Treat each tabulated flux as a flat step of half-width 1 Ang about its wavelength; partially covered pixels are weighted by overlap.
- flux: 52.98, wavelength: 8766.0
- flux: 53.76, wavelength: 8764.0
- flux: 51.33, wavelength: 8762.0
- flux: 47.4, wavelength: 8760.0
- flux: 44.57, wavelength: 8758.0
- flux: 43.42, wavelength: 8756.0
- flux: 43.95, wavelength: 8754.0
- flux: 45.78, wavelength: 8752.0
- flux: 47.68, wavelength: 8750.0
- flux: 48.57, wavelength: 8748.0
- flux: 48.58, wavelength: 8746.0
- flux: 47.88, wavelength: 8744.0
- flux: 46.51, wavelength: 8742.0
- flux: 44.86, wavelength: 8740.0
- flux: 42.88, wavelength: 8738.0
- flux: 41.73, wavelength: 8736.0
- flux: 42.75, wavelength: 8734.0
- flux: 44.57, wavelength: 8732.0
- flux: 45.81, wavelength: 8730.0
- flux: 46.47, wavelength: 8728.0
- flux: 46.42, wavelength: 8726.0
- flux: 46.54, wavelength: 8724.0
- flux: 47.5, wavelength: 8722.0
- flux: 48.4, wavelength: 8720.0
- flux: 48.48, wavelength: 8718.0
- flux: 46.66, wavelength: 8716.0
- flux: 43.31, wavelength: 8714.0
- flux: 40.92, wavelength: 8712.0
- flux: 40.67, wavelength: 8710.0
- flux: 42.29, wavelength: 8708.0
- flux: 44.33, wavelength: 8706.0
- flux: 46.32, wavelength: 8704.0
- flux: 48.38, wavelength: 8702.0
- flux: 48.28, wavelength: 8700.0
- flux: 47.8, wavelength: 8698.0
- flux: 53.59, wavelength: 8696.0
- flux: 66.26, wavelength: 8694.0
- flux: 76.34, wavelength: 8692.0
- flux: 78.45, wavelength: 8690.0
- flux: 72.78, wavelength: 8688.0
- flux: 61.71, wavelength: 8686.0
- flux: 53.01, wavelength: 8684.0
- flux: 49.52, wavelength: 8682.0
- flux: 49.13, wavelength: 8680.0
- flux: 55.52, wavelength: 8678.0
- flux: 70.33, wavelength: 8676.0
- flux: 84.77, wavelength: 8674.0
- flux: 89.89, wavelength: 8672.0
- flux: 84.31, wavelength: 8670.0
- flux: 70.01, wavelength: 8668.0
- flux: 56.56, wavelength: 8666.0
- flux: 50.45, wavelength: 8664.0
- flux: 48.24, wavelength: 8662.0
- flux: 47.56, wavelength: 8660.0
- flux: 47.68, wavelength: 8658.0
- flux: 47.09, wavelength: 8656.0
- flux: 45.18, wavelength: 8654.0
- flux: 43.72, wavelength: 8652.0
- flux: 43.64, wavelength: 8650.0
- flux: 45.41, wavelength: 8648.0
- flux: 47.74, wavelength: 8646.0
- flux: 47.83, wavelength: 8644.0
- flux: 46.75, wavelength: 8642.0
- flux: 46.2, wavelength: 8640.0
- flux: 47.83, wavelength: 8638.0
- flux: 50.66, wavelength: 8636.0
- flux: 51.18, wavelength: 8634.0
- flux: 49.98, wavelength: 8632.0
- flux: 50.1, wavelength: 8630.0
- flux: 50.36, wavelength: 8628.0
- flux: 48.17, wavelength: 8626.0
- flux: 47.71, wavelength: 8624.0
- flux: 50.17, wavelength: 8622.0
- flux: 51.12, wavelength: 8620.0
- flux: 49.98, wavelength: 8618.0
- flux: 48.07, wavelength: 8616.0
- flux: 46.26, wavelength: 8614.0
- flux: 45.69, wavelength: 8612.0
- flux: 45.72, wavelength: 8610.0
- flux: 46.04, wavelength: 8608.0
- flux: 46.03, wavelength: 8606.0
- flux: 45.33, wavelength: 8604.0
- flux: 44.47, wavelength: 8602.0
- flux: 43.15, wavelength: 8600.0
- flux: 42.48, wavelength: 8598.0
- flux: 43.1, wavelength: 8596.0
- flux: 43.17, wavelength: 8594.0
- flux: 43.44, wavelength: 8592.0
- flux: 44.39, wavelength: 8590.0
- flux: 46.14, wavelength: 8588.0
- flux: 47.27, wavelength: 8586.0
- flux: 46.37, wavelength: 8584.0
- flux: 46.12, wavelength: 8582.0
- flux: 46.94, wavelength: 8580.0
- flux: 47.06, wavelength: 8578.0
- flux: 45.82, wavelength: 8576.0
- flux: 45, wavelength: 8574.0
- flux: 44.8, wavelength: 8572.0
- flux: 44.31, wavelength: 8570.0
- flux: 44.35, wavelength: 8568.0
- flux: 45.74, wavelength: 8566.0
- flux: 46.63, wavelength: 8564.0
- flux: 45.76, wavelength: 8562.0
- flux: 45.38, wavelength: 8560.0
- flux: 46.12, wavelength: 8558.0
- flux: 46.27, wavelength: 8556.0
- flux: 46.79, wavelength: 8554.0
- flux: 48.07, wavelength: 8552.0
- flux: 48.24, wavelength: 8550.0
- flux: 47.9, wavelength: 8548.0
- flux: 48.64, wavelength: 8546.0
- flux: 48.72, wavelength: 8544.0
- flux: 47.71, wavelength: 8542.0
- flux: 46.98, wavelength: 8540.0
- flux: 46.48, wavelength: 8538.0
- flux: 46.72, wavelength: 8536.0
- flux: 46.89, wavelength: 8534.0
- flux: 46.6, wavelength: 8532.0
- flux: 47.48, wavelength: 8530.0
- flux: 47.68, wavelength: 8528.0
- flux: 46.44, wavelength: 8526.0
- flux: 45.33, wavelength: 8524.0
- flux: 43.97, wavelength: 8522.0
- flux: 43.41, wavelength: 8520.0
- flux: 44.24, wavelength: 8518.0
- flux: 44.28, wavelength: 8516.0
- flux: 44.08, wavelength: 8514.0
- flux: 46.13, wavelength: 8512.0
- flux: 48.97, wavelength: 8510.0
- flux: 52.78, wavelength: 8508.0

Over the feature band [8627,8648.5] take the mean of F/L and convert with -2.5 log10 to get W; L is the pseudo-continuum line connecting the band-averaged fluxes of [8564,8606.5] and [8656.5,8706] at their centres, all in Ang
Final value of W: 0.10 mag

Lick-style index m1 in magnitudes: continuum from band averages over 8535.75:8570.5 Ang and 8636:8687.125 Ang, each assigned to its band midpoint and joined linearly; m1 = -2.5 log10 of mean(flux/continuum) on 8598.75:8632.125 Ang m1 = 0.09 mag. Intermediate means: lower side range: 46.7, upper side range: 55.2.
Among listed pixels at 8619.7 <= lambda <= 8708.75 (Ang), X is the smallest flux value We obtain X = 42.29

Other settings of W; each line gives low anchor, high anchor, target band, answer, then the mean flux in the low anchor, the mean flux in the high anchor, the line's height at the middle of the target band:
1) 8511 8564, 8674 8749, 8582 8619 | 0.06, 46.4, 51.1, 48.1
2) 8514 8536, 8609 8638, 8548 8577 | 0.02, 45.6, 48.9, 46.9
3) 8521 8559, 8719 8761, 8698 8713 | 0.03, 47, 45.8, 46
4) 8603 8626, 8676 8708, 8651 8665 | 0.12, 47.5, 56.7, 52.7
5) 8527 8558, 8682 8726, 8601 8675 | -0.03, 47.4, 52.3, 50.3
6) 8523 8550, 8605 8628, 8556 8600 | 0.05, 47.2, 47.8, 47.5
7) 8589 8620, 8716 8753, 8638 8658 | -0.01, 45.3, 46.2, 45.6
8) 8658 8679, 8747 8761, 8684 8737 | 0.11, 64.9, 45.9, 55.6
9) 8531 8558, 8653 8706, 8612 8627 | 0.11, 47.3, 59.3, 54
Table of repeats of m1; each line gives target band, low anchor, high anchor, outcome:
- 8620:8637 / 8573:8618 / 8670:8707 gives 0.03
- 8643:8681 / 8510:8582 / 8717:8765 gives -0.22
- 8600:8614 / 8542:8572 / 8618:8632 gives 0.08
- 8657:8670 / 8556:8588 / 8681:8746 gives -0.15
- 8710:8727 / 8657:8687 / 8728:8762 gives 0.12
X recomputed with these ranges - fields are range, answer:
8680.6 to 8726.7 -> 40.67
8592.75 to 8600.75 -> 42.48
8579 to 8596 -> 43.1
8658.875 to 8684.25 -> 47.56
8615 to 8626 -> 47.71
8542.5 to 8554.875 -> 46.79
